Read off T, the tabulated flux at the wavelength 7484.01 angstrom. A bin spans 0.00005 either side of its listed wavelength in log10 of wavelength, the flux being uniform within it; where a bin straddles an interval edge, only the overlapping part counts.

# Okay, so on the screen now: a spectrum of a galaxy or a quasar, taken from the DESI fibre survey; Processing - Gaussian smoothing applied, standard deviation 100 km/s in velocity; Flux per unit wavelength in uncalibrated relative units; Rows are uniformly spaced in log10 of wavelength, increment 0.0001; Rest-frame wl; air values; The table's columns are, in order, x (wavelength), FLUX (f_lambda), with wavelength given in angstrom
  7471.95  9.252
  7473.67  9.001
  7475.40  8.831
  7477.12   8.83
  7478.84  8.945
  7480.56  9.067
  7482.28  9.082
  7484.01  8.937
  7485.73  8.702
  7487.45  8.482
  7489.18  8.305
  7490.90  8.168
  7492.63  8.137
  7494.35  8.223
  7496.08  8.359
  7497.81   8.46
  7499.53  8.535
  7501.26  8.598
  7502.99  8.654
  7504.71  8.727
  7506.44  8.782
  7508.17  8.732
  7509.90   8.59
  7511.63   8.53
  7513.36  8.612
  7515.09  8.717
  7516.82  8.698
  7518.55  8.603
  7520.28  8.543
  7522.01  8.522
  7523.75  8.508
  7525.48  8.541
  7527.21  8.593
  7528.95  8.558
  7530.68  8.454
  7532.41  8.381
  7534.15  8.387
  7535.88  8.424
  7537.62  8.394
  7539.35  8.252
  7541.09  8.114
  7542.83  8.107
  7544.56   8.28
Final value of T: 8.937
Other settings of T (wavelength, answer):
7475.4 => 8.831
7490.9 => 8.168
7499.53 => 8.535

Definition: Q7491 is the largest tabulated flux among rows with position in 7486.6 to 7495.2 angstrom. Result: 8.482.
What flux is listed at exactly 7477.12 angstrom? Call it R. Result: 8.83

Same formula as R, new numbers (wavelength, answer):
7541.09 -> 8.114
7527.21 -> 8.593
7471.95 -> 9.252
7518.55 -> 8.603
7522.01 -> 8.522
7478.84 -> 8.945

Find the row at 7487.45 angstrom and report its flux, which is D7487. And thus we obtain 8.482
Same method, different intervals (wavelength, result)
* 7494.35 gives 8.223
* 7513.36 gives 8.612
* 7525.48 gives 8.541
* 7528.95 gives 8.558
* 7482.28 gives 9.082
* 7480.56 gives 9.067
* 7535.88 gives 8.424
